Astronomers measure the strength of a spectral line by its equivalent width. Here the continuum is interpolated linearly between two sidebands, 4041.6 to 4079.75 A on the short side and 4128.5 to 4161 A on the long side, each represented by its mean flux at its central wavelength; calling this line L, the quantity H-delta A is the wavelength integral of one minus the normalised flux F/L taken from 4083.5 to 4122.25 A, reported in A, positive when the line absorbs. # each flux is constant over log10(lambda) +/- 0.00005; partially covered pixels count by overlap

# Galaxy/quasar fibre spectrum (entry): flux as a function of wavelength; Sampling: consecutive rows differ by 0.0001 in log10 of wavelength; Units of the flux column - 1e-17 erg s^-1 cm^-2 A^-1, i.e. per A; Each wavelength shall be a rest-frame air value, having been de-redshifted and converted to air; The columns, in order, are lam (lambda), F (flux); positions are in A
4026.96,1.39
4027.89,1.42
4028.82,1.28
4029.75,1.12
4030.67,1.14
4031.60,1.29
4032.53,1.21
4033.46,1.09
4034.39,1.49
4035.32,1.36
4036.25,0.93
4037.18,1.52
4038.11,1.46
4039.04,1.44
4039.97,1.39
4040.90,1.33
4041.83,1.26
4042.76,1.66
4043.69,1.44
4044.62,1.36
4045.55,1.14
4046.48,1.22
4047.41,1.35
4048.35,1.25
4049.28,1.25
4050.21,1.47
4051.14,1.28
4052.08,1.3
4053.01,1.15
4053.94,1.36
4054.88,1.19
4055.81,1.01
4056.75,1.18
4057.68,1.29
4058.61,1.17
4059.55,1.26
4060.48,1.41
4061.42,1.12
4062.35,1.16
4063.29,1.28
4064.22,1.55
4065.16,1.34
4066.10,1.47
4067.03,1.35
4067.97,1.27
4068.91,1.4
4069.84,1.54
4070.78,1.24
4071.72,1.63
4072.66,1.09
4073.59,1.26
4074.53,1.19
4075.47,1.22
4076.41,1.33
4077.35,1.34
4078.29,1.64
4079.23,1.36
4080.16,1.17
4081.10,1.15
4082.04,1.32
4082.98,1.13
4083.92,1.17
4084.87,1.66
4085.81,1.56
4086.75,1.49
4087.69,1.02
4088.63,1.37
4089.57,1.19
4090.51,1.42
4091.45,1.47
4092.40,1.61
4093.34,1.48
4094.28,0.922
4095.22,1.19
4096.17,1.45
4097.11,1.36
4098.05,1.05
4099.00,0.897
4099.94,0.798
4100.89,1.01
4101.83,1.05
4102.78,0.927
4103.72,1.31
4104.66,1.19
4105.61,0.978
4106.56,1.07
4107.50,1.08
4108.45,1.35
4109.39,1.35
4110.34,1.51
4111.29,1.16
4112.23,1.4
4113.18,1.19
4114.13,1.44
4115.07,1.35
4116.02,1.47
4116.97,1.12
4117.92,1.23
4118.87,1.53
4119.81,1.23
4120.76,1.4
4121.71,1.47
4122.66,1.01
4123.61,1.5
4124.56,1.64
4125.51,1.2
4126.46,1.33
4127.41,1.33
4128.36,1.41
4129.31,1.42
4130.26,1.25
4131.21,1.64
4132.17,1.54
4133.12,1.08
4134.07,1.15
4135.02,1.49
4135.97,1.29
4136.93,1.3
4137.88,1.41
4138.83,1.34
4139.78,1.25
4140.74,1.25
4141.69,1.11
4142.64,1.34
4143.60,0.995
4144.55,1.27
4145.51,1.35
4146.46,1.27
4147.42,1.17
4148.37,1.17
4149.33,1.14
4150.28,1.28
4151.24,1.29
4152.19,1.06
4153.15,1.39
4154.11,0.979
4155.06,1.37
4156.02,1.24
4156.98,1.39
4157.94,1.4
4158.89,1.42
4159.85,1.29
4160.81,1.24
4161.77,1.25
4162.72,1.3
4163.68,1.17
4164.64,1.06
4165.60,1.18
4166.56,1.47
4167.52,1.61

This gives 0.9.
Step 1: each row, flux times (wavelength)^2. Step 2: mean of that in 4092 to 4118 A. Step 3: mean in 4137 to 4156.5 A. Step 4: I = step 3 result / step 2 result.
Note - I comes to 1.0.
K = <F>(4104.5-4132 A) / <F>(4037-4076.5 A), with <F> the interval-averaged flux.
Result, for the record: 1.01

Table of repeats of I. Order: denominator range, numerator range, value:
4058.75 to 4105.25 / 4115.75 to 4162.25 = 1.04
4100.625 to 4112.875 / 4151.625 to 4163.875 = 1.10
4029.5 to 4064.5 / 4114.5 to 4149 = 1.06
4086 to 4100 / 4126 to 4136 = 1.09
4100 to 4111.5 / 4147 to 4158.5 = 1.10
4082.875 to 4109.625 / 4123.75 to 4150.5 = 1.08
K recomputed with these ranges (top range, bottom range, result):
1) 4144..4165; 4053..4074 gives 0.96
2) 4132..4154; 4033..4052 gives 0.94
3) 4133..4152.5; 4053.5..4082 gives 0.96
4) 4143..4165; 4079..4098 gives 0.94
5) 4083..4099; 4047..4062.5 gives 1.06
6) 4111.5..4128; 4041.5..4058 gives 1.04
